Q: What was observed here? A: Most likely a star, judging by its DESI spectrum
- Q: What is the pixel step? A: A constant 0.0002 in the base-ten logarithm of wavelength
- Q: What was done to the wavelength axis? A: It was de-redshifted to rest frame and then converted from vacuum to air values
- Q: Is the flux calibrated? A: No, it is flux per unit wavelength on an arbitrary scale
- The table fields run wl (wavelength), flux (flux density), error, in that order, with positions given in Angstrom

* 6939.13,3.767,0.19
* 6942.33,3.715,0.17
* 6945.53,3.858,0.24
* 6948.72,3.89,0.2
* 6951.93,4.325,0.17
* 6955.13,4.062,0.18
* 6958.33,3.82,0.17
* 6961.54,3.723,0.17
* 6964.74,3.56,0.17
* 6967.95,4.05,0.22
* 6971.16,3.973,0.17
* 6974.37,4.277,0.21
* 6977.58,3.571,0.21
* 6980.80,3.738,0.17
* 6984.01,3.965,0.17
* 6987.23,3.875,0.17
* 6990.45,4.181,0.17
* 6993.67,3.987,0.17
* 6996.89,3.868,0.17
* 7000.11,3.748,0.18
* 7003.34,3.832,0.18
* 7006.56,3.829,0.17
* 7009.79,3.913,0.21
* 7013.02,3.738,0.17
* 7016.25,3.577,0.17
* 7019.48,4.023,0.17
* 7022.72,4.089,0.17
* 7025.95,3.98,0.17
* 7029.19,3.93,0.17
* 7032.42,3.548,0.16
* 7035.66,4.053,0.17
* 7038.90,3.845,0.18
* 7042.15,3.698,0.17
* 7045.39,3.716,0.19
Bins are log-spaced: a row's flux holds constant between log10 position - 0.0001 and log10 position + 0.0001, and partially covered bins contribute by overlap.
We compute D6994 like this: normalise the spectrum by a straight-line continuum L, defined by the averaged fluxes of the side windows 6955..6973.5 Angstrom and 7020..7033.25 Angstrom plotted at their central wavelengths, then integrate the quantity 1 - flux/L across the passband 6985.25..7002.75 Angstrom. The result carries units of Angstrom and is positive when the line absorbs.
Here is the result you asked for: -0.16 Angstrom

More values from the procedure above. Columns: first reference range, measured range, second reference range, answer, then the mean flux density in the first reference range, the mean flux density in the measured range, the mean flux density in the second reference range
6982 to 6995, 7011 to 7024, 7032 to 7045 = 0.1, 3.99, 3.85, 3.8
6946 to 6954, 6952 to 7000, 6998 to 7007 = 0.3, 4.07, 3.91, 3.8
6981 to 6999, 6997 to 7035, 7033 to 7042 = 0.6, 3.95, 3.84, 3.86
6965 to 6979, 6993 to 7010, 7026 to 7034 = 0.0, 3.93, 3.85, 3.79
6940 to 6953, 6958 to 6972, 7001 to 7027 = 0.3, 3.92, 3.82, 3.87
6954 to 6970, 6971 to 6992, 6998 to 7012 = -0.6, 3.84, 3.94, 3.83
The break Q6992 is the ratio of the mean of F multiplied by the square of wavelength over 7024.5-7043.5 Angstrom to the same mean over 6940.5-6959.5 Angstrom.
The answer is 1.0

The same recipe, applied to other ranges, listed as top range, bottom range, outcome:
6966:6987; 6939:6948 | 1.04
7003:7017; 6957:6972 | 1.00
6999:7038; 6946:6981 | 1.00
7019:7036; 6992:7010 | 1.02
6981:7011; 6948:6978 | 1.00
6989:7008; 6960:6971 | 1.04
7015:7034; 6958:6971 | 1.03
